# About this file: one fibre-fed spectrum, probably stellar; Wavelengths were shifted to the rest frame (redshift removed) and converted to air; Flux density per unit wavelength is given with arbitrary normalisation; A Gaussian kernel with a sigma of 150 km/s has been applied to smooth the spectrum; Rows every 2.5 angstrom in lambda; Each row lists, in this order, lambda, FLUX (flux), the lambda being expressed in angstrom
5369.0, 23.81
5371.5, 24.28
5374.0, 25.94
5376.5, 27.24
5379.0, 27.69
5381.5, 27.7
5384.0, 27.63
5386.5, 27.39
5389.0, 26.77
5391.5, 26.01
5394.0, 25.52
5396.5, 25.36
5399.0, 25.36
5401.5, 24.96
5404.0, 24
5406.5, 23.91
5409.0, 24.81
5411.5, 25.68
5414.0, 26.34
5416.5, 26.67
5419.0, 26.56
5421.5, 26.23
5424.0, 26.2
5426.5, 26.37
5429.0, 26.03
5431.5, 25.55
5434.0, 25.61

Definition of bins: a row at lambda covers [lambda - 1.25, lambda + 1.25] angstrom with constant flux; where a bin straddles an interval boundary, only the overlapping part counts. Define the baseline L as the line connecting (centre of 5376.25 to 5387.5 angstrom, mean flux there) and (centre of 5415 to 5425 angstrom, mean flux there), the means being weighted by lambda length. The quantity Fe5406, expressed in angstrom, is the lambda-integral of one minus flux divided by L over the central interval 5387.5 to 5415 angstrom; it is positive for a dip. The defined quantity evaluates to 1.7 angstrom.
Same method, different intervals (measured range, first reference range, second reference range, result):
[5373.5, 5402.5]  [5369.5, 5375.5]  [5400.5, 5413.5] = -1.8 angstrom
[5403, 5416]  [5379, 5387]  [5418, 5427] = 0.8 angstrom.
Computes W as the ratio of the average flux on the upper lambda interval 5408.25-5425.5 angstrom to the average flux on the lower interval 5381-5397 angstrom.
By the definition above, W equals 1.0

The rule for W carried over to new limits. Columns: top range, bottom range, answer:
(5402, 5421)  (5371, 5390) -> 0.94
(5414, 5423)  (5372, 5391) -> 0.98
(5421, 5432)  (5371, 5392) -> 0.97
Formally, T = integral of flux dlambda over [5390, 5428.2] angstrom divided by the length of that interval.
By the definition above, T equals 25.6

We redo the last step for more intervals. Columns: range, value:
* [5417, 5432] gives 26.2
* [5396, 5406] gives 24.8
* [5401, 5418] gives 25.2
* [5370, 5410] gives 25.9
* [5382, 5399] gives 26.4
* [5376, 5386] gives 27.6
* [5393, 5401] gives 25.4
